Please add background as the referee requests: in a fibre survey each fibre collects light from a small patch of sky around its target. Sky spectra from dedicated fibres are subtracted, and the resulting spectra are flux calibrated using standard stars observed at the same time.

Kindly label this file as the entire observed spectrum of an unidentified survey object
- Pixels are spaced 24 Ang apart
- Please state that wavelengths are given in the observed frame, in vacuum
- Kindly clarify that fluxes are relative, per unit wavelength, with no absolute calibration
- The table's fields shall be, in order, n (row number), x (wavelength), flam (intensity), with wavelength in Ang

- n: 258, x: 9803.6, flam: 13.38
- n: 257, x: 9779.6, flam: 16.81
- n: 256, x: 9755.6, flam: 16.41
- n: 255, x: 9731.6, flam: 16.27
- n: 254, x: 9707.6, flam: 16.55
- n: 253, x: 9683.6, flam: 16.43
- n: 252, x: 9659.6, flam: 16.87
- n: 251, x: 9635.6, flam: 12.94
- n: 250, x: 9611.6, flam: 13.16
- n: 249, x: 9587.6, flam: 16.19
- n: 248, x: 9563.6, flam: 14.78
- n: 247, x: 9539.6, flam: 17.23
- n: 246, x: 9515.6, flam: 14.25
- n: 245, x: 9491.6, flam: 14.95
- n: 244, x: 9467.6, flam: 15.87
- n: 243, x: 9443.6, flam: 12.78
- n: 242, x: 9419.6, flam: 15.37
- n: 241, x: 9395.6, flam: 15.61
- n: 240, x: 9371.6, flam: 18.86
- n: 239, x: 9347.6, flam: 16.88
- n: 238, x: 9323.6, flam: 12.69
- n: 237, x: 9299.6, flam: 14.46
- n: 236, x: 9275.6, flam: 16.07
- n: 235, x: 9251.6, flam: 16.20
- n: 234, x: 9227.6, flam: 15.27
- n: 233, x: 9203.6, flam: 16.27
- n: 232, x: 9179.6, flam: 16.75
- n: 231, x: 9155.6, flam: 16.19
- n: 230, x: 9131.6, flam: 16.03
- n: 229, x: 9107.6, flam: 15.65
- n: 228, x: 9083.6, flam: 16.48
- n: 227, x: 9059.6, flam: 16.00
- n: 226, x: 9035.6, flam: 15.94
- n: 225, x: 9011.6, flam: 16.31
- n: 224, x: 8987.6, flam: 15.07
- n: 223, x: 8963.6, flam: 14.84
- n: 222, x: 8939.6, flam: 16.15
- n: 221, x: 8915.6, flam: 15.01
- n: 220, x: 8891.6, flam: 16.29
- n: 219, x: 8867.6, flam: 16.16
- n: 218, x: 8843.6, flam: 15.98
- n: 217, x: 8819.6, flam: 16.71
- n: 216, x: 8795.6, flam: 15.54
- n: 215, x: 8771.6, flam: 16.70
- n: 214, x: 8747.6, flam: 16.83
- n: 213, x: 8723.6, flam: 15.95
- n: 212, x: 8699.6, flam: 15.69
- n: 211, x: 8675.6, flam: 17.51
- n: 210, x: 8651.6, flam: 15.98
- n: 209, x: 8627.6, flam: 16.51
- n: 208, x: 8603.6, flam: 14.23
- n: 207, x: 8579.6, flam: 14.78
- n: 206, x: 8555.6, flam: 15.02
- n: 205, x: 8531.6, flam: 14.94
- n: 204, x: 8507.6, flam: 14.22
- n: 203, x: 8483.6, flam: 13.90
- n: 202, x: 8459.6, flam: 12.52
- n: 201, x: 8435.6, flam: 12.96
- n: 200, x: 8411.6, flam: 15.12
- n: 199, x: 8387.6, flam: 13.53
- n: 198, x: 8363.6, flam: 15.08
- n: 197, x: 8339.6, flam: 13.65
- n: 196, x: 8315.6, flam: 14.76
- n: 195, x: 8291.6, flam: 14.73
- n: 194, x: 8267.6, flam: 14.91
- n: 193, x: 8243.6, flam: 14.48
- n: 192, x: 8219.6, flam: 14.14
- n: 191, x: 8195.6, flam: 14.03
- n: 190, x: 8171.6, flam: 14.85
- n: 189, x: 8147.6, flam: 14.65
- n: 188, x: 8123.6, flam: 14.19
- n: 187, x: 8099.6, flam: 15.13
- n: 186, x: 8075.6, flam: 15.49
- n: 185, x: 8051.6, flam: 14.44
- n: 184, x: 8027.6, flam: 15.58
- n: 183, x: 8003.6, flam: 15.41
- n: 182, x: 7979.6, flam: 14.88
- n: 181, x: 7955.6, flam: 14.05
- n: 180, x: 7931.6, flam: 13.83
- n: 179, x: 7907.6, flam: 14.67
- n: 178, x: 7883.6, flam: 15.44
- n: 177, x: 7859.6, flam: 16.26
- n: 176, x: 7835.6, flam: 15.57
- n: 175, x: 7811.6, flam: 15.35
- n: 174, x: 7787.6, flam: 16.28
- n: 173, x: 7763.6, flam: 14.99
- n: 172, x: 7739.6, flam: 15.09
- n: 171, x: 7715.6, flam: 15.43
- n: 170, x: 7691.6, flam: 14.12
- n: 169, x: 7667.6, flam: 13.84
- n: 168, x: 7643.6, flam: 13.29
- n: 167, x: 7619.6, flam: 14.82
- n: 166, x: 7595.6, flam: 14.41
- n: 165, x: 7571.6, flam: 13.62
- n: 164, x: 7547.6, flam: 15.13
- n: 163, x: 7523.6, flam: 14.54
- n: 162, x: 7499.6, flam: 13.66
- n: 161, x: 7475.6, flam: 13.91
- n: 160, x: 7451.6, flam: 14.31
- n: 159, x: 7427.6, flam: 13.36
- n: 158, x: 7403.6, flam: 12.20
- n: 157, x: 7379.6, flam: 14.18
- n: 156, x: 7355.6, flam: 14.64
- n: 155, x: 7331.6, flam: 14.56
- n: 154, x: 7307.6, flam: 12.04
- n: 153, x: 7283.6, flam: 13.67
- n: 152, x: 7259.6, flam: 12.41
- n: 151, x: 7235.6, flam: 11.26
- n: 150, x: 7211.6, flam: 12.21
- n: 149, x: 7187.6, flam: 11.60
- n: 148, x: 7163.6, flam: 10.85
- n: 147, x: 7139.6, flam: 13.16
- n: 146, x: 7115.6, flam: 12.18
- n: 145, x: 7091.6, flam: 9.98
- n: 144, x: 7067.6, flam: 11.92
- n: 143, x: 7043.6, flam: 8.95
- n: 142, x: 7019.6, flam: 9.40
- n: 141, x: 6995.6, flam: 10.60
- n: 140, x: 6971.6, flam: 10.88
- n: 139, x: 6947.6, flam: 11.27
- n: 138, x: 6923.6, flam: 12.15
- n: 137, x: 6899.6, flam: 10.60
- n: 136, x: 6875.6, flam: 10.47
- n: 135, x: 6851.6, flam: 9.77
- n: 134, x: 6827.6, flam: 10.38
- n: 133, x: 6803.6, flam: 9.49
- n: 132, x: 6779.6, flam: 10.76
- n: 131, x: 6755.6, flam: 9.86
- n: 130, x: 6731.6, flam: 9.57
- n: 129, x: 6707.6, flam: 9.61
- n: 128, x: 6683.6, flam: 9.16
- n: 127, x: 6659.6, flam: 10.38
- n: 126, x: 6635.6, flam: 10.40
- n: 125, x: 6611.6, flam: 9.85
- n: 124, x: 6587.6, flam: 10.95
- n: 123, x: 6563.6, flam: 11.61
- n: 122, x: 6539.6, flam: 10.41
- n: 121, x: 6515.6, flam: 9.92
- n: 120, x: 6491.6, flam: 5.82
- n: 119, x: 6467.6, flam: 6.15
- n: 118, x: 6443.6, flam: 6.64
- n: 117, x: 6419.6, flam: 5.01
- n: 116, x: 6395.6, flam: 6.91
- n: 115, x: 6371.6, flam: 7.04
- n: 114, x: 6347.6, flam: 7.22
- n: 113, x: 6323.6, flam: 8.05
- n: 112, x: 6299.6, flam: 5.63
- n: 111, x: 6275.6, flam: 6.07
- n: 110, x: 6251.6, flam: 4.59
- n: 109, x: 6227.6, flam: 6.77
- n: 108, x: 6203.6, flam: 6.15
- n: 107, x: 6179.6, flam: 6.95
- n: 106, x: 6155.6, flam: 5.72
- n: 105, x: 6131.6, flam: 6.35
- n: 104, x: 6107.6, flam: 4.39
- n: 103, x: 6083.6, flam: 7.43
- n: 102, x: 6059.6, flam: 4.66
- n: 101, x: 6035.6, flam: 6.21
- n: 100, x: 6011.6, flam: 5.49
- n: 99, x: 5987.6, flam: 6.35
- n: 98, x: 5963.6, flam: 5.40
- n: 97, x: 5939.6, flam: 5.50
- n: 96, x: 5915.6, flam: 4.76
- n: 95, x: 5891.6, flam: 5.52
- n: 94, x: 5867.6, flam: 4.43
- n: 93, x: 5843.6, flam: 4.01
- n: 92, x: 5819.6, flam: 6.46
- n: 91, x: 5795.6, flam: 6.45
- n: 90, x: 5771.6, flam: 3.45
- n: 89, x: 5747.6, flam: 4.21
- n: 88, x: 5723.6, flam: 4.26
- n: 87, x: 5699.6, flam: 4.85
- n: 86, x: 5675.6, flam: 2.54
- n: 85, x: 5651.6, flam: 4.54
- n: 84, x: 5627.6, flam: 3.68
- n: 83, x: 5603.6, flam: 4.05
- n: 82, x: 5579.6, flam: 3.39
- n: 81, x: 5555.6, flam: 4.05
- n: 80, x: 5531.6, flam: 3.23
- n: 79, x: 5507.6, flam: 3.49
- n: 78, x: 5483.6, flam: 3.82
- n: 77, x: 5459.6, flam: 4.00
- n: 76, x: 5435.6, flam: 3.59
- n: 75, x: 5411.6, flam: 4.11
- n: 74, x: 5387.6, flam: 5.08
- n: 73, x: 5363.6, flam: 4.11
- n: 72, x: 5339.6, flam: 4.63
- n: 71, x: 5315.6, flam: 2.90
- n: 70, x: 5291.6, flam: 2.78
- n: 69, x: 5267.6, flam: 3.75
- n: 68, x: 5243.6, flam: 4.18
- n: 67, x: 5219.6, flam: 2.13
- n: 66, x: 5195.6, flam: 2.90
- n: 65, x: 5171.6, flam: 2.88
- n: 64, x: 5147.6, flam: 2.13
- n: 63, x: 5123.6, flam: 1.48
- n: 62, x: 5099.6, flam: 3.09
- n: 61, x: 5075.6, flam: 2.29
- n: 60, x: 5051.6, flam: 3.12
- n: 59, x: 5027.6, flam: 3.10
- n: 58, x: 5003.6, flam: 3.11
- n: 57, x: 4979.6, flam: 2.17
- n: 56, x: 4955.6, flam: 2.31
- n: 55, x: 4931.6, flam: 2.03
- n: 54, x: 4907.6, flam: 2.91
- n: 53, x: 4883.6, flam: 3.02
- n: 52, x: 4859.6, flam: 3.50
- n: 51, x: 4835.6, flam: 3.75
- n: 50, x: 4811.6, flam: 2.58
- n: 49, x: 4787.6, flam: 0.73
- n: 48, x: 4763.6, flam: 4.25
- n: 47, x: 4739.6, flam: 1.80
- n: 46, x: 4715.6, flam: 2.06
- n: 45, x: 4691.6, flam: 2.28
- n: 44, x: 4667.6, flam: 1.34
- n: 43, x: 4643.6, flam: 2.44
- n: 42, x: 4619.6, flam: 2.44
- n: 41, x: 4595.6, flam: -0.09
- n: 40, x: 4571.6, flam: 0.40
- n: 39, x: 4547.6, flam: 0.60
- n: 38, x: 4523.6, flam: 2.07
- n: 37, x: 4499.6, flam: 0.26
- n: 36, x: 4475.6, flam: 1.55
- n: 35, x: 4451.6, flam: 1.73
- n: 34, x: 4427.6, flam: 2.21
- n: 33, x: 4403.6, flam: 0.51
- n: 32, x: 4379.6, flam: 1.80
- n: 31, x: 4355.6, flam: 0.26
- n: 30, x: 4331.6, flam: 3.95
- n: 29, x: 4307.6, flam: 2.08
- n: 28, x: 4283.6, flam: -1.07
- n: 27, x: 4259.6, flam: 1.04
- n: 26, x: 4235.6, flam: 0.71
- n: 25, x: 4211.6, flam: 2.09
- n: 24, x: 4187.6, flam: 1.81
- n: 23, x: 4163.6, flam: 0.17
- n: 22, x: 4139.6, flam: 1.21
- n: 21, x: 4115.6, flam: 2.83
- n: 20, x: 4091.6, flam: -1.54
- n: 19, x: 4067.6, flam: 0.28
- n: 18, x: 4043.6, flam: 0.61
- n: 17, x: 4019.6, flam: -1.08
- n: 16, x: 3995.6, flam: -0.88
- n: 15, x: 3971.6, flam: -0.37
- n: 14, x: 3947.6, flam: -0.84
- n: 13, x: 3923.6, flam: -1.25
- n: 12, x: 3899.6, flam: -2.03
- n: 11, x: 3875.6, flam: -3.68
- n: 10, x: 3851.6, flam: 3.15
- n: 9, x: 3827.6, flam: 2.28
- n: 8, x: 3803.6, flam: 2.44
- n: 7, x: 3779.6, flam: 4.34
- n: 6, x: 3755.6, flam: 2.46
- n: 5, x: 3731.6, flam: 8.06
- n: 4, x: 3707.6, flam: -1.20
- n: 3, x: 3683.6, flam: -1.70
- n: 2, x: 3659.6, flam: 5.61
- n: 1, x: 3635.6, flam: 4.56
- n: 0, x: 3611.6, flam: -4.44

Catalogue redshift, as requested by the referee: 0.63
